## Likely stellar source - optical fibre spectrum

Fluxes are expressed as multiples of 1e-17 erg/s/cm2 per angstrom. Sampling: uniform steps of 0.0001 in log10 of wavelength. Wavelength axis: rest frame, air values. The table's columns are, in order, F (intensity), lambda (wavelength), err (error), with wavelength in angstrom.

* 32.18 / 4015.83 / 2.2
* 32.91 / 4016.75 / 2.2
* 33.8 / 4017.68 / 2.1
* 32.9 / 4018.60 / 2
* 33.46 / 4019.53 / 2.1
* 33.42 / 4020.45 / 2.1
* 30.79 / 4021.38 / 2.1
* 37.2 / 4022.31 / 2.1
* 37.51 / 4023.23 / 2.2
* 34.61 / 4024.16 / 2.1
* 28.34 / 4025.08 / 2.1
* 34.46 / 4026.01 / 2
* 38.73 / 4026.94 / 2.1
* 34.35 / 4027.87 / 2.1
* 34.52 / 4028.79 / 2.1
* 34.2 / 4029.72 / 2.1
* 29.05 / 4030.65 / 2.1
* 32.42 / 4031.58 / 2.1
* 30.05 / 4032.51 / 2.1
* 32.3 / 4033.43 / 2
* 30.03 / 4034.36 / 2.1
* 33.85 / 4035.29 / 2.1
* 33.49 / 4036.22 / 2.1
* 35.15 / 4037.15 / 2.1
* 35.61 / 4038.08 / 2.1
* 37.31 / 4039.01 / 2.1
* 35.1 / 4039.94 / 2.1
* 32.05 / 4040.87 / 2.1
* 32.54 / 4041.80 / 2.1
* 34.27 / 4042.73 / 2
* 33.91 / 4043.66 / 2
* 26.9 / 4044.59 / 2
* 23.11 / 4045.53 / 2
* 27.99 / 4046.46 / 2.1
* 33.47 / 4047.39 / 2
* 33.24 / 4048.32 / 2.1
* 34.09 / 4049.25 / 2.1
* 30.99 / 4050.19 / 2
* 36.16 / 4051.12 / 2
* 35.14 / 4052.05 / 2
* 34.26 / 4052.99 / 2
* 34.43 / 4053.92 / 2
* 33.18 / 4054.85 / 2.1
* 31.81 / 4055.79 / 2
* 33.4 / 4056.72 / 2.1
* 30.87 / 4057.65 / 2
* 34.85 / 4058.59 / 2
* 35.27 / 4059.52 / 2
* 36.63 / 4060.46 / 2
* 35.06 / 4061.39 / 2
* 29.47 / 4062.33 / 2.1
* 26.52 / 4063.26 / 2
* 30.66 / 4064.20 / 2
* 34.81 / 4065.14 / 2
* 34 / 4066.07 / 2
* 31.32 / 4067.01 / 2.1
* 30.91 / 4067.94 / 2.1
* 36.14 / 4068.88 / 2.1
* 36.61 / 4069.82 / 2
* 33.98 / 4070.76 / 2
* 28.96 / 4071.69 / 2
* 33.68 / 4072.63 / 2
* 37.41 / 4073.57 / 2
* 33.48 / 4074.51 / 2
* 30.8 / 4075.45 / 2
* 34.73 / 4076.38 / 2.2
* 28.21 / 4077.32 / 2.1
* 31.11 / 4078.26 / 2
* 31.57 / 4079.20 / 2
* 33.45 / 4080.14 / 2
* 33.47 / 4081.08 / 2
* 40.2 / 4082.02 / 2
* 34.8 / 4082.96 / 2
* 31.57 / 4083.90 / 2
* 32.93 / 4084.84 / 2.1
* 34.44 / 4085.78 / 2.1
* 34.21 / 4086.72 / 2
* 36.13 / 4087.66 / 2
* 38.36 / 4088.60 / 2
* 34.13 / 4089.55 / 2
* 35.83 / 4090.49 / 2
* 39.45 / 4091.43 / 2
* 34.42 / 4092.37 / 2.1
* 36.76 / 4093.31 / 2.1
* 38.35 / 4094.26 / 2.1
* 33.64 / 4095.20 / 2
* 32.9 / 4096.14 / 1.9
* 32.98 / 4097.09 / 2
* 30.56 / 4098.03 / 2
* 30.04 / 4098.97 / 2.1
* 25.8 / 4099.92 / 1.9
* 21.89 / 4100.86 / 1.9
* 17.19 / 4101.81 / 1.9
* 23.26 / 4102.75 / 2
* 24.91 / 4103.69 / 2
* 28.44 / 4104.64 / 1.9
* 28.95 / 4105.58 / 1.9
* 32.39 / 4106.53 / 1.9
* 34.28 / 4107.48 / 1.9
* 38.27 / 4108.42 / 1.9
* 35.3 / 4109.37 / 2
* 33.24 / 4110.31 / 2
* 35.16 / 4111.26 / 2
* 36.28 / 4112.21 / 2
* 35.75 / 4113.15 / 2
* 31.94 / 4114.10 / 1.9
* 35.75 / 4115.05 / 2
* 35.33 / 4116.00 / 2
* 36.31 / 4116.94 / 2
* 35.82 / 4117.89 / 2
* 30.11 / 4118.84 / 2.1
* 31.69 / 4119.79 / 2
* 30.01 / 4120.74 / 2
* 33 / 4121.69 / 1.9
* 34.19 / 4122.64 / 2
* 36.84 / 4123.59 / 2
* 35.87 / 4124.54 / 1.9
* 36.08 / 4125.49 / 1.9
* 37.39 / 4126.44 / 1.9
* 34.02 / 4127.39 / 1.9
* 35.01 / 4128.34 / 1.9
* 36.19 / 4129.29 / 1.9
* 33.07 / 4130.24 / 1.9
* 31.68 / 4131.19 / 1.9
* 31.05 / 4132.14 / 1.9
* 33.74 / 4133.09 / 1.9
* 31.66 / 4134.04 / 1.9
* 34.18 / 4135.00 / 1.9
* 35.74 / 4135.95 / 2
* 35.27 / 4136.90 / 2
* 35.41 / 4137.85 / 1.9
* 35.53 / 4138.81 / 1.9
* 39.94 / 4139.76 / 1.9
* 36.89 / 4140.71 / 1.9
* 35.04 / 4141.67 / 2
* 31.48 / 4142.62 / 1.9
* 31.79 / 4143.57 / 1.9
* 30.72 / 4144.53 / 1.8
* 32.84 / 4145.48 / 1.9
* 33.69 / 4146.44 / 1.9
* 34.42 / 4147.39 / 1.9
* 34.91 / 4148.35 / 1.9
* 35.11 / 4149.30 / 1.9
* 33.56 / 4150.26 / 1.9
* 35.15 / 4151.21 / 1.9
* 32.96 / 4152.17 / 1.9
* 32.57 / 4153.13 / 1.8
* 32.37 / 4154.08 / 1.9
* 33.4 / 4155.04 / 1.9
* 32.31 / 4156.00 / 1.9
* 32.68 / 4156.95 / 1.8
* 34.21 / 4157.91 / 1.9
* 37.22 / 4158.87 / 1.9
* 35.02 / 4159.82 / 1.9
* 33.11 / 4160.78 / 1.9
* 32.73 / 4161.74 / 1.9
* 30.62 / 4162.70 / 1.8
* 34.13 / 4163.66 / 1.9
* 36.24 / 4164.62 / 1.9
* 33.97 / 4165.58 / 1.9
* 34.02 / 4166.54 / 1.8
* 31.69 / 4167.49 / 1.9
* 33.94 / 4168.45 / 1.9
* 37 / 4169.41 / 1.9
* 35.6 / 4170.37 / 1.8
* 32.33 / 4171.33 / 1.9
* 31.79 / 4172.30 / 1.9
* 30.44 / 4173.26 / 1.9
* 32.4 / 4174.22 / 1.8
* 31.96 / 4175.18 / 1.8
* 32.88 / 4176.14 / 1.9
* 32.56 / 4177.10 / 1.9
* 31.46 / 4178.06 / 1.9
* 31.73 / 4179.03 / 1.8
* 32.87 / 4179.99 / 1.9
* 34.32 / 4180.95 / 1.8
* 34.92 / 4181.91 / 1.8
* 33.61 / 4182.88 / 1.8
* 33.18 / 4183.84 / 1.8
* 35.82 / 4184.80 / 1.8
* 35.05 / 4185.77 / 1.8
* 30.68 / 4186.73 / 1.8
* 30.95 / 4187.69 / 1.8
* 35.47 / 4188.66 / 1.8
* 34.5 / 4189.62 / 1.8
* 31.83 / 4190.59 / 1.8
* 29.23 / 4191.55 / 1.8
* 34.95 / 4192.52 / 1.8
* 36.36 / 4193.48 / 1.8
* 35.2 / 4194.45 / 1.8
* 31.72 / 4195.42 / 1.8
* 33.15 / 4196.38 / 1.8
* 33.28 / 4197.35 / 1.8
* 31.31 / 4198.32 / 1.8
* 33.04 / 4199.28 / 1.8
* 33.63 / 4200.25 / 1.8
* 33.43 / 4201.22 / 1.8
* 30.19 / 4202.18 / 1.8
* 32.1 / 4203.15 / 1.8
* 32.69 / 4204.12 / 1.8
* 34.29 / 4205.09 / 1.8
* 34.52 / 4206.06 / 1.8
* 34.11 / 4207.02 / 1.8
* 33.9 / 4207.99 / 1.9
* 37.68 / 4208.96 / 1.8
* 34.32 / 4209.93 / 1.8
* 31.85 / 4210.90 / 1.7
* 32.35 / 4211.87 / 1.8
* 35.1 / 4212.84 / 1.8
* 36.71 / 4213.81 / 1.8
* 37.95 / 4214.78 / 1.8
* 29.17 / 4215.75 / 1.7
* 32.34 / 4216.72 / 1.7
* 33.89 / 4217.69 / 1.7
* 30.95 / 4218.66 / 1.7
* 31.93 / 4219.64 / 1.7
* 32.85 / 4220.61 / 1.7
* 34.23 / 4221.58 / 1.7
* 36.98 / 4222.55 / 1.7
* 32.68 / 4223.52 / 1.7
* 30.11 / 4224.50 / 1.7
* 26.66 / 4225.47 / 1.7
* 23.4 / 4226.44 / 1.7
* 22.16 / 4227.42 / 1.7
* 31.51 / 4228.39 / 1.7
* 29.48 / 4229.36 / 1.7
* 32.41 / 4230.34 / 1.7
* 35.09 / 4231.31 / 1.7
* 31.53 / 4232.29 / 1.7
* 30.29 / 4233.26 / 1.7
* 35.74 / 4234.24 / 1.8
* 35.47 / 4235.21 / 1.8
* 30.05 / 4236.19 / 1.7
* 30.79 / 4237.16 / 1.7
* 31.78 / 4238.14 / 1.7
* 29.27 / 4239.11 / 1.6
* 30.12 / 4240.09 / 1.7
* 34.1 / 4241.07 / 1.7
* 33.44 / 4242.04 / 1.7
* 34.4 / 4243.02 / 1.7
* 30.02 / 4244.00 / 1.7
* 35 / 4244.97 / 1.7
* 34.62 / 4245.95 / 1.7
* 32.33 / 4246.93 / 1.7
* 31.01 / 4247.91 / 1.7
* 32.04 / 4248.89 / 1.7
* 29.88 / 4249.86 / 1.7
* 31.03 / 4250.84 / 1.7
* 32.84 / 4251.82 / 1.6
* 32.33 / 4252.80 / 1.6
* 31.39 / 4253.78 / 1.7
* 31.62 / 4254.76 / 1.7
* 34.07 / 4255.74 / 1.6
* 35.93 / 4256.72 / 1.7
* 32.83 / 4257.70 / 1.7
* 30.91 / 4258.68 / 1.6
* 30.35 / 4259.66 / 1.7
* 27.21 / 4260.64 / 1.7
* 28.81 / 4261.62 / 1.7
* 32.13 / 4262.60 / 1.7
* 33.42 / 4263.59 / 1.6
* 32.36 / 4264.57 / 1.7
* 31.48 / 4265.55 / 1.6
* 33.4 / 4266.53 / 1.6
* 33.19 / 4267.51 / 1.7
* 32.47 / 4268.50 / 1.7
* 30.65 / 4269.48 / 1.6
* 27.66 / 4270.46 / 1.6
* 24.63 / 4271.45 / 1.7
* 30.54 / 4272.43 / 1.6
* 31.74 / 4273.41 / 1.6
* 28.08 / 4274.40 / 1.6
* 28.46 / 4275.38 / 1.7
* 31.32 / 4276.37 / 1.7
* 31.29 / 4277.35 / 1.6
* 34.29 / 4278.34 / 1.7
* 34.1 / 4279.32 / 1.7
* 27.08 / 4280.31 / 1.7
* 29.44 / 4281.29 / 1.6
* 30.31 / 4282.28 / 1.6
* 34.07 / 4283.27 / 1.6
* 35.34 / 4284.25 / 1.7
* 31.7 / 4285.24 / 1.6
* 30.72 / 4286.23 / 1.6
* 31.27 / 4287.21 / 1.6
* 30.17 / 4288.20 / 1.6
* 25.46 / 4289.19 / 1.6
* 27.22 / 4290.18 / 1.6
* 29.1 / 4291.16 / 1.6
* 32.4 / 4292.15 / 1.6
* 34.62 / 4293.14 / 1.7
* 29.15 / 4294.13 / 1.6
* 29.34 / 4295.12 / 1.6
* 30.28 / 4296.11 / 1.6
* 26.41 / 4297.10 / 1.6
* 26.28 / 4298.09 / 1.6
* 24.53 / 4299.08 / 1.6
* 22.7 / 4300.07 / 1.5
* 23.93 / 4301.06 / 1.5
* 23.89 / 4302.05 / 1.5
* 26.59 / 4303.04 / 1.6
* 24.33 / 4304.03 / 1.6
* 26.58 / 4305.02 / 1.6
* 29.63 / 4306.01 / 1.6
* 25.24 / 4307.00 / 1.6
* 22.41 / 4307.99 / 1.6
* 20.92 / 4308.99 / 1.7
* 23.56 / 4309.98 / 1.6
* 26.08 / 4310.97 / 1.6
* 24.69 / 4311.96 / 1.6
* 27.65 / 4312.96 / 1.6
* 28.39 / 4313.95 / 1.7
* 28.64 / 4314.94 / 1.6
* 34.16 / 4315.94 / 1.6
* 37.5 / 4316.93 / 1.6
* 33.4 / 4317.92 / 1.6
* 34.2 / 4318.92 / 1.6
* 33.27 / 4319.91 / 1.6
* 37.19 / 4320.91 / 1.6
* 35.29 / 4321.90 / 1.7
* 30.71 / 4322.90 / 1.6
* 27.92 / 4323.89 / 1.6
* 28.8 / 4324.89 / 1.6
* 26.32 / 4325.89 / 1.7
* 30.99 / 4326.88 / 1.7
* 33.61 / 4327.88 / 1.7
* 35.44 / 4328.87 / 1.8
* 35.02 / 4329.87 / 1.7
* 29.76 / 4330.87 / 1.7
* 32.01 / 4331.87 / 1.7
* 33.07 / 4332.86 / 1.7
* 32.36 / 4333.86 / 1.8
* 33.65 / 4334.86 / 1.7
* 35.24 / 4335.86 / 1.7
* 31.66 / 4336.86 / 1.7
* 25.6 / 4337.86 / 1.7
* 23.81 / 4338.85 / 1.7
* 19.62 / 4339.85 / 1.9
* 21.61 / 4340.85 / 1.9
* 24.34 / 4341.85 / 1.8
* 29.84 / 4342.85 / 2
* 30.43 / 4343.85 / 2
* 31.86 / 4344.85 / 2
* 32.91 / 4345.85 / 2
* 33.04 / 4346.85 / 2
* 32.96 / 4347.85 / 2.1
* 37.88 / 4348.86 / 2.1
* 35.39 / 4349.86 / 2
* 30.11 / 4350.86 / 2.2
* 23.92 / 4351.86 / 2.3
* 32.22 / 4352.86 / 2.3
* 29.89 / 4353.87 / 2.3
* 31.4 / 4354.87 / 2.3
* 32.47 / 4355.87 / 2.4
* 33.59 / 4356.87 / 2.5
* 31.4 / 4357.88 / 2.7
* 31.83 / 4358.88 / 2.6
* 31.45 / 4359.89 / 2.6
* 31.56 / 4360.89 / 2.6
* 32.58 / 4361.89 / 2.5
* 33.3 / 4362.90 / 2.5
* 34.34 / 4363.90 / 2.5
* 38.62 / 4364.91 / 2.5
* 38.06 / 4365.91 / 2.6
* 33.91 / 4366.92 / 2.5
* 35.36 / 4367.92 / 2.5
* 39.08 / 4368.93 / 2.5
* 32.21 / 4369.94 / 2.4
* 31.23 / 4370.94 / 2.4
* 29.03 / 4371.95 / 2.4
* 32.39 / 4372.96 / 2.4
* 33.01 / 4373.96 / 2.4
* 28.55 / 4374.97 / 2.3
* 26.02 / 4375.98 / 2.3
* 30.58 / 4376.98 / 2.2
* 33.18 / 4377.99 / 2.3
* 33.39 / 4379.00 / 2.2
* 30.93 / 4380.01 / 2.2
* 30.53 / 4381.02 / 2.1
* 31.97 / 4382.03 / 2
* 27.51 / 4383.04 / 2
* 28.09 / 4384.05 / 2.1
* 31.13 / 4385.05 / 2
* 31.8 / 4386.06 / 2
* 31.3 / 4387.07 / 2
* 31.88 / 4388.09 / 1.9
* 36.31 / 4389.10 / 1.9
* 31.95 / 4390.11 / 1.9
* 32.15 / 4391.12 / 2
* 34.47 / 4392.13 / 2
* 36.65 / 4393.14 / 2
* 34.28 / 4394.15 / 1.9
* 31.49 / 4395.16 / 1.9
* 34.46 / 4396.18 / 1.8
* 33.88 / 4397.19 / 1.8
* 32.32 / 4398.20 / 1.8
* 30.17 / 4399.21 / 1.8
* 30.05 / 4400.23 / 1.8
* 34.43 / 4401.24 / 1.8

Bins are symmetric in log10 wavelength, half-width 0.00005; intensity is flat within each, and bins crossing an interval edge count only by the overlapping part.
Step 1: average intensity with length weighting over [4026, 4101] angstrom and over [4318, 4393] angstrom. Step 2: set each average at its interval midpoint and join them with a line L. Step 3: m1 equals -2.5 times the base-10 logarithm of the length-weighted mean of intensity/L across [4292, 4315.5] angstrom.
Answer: 0.202 mag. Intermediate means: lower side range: 33.2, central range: 26.5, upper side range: 31.7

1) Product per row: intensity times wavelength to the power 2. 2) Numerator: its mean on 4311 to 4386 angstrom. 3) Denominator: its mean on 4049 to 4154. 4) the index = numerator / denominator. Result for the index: 1.1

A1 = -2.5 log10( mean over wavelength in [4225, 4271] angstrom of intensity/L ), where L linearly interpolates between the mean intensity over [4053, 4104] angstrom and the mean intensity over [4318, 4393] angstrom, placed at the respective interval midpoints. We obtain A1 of 0.020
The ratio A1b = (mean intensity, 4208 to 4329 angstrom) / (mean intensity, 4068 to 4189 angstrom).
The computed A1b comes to 0.9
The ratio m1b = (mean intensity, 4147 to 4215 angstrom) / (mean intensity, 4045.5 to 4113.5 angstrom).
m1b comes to 1.02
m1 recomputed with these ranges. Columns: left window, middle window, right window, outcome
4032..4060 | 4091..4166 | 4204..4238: -0.02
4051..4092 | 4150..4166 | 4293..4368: -0.04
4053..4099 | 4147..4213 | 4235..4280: -0.03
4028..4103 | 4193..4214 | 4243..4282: -0.06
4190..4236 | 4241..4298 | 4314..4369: 0.04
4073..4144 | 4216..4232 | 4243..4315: 0.00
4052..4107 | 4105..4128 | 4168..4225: -0.05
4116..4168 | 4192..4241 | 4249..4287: 0.00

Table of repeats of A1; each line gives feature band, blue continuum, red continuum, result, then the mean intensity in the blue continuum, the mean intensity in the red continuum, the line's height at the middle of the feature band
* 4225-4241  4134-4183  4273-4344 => 0.038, 33.7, 29.4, 31.6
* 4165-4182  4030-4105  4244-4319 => -0.063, 32.5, 29.9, 31.2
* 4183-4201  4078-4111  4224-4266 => -0.051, 32.5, 31.4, 31.8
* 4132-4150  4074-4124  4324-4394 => -0.052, 32.8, 31.6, 32.6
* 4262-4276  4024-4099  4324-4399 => 0.051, 33.4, 31.7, 32.2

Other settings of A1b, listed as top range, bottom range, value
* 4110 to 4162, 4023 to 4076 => 1.03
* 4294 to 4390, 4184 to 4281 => 0.95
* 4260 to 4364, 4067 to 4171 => 0.90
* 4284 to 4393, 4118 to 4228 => 0.92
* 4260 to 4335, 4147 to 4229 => 0.90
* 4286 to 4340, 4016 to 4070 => 0.88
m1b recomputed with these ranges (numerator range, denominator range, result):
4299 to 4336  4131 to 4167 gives 0.87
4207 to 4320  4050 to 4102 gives 0.93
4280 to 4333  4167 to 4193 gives 0.89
